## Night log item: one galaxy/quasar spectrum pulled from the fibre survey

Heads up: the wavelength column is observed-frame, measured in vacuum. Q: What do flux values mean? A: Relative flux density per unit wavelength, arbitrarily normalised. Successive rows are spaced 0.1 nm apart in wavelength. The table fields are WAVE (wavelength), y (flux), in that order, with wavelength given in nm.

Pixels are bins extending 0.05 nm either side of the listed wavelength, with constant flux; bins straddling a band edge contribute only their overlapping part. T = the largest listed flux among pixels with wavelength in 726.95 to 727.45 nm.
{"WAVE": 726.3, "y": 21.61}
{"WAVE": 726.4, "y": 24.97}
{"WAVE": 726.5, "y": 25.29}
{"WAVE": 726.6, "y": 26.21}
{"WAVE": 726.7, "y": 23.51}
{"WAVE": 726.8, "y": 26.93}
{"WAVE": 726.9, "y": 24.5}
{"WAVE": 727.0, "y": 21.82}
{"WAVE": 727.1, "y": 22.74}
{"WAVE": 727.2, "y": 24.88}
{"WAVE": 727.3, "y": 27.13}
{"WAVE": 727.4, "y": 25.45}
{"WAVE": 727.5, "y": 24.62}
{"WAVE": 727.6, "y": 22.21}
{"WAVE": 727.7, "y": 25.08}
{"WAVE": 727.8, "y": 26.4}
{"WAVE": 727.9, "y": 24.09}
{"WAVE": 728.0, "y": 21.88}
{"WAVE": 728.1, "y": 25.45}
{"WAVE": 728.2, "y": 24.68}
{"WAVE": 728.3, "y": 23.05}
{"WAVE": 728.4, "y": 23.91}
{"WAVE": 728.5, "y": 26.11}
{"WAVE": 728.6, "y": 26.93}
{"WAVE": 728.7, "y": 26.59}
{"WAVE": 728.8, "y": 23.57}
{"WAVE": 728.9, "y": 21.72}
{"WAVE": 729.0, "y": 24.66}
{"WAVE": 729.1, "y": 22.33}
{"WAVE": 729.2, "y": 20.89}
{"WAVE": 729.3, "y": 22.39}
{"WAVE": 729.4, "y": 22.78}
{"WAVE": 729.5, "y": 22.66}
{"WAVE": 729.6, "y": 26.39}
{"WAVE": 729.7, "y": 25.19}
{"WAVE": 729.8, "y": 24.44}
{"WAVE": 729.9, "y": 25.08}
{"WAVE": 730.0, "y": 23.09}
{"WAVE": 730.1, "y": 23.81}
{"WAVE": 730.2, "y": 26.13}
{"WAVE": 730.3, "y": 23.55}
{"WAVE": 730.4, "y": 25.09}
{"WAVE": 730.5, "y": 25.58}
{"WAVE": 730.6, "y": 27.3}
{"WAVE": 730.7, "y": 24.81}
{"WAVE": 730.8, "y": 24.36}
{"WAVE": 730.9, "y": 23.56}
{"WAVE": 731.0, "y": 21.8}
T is 27.13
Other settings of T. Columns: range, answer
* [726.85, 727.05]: 24.5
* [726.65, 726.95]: 26.93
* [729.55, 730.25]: 26.39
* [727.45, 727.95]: 26.4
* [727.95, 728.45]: 25.45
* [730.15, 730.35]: 26.13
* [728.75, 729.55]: 24.66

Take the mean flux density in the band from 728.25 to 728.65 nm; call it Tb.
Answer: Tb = 25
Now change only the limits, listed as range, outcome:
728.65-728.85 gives 25.1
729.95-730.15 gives 23.4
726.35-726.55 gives 25.1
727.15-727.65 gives 24.9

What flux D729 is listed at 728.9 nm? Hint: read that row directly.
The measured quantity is 21.72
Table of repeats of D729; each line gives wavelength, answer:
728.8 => 23.57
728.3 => 23.05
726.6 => 26.21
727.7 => 25.08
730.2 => 26.13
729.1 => 22.33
